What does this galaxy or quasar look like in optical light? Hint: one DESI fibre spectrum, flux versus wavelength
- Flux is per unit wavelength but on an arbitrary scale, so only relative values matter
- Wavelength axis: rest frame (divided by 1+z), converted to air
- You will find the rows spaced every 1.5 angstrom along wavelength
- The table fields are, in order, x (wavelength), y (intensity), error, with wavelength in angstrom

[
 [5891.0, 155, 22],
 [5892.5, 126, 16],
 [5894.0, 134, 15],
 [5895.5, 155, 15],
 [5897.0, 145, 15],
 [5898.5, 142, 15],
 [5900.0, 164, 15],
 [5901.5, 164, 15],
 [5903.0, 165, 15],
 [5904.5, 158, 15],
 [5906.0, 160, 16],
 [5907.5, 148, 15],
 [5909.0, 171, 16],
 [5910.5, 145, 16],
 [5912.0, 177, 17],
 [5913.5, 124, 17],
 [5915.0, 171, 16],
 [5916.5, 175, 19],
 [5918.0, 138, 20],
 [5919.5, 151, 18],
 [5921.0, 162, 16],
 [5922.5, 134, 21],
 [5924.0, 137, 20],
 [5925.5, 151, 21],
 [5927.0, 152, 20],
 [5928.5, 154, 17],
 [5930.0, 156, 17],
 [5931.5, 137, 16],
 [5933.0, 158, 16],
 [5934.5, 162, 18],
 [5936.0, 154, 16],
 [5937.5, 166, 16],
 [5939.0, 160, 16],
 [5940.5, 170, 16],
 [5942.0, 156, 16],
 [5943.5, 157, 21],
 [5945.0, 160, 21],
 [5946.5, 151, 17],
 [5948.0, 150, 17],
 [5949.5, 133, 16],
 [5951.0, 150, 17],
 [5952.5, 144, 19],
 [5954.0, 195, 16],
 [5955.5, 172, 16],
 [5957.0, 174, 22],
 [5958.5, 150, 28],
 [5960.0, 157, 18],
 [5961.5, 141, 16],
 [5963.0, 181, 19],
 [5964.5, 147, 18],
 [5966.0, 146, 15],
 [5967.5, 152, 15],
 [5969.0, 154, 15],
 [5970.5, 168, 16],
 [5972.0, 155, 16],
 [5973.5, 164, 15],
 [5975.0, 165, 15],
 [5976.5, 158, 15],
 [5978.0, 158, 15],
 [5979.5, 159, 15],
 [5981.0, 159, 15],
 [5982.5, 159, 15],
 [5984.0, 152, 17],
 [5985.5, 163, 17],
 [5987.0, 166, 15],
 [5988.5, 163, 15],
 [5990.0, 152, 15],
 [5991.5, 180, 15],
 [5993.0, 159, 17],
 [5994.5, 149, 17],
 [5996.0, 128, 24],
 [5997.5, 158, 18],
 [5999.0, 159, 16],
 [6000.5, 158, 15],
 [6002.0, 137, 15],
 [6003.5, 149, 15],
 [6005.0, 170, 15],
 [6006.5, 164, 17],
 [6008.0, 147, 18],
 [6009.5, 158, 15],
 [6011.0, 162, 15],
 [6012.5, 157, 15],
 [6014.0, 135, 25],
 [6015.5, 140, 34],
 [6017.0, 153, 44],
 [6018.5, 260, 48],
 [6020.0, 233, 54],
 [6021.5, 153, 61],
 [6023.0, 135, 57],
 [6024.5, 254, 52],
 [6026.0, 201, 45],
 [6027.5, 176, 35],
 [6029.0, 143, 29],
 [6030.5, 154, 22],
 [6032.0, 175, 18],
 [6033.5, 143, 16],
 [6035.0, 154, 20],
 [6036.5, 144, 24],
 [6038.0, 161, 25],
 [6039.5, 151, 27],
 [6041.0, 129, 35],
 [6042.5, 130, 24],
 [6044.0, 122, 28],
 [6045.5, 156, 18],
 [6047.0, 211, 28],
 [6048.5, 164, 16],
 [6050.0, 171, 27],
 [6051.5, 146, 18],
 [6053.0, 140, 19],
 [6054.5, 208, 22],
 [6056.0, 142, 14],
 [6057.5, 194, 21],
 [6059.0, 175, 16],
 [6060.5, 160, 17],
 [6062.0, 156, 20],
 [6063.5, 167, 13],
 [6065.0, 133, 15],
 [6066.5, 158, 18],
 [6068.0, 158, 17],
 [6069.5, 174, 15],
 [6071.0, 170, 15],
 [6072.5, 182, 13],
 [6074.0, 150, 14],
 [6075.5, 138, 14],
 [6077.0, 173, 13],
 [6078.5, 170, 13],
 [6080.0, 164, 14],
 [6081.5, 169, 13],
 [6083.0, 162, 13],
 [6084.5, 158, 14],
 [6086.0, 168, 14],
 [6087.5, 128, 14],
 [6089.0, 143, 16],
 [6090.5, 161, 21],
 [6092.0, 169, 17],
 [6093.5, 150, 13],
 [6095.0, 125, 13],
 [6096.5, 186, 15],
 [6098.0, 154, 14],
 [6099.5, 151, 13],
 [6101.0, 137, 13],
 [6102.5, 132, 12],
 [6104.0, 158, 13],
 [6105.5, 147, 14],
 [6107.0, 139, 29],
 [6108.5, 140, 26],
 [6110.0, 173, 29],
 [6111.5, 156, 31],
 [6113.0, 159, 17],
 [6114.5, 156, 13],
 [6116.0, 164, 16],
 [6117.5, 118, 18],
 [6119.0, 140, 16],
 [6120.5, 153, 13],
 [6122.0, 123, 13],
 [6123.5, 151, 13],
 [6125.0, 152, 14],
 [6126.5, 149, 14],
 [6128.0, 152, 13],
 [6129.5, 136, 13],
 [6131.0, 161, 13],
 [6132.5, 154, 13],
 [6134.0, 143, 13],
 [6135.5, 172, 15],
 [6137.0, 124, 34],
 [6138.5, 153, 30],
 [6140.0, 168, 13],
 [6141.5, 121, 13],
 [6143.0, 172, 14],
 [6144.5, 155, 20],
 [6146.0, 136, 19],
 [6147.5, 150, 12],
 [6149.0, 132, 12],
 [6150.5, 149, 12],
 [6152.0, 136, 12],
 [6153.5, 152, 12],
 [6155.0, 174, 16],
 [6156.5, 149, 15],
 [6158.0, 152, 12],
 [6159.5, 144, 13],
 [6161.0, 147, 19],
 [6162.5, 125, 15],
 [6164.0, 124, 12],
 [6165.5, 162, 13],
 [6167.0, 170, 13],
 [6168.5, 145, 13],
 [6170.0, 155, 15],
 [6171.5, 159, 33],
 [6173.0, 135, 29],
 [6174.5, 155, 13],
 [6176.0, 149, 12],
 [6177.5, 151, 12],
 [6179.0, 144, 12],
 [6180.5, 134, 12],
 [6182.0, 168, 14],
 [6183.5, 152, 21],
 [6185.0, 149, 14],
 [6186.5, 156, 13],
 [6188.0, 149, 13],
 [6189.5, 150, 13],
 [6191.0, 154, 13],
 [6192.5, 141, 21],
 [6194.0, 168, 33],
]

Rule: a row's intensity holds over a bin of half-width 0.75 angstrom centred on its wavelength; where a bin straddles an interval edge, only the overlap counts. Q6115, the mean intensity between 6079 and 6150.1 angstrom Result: 150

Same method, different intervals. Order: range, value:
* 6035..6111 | 157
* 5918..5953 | 152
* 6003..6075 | 164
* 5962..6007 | 158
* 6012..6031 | 177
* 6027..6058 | 157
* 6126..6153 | 148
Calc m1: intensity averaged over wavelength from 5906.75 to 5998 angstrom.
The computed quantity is 156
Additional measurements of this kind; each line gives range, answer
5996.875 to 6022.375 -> 164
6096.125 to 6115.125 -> 152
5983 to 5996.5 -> 157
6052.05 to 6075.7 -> 163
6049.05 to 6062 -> 166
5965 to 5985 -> 158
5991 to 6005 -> 153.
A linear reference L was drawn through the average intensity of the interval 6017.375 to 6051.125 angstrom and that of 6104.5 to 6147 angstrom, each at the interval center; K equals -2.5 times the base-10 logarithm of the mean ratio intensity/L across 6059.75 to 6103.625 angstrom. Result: 0.01 mag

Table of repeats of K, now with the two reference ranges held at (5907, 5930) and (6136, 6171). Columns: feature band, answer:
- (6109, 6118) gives -0.04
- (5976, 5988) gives -0.05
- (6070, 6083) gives -0.10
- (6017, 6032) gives -0.24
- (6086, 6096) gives 0.00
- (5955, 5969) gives -0.04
